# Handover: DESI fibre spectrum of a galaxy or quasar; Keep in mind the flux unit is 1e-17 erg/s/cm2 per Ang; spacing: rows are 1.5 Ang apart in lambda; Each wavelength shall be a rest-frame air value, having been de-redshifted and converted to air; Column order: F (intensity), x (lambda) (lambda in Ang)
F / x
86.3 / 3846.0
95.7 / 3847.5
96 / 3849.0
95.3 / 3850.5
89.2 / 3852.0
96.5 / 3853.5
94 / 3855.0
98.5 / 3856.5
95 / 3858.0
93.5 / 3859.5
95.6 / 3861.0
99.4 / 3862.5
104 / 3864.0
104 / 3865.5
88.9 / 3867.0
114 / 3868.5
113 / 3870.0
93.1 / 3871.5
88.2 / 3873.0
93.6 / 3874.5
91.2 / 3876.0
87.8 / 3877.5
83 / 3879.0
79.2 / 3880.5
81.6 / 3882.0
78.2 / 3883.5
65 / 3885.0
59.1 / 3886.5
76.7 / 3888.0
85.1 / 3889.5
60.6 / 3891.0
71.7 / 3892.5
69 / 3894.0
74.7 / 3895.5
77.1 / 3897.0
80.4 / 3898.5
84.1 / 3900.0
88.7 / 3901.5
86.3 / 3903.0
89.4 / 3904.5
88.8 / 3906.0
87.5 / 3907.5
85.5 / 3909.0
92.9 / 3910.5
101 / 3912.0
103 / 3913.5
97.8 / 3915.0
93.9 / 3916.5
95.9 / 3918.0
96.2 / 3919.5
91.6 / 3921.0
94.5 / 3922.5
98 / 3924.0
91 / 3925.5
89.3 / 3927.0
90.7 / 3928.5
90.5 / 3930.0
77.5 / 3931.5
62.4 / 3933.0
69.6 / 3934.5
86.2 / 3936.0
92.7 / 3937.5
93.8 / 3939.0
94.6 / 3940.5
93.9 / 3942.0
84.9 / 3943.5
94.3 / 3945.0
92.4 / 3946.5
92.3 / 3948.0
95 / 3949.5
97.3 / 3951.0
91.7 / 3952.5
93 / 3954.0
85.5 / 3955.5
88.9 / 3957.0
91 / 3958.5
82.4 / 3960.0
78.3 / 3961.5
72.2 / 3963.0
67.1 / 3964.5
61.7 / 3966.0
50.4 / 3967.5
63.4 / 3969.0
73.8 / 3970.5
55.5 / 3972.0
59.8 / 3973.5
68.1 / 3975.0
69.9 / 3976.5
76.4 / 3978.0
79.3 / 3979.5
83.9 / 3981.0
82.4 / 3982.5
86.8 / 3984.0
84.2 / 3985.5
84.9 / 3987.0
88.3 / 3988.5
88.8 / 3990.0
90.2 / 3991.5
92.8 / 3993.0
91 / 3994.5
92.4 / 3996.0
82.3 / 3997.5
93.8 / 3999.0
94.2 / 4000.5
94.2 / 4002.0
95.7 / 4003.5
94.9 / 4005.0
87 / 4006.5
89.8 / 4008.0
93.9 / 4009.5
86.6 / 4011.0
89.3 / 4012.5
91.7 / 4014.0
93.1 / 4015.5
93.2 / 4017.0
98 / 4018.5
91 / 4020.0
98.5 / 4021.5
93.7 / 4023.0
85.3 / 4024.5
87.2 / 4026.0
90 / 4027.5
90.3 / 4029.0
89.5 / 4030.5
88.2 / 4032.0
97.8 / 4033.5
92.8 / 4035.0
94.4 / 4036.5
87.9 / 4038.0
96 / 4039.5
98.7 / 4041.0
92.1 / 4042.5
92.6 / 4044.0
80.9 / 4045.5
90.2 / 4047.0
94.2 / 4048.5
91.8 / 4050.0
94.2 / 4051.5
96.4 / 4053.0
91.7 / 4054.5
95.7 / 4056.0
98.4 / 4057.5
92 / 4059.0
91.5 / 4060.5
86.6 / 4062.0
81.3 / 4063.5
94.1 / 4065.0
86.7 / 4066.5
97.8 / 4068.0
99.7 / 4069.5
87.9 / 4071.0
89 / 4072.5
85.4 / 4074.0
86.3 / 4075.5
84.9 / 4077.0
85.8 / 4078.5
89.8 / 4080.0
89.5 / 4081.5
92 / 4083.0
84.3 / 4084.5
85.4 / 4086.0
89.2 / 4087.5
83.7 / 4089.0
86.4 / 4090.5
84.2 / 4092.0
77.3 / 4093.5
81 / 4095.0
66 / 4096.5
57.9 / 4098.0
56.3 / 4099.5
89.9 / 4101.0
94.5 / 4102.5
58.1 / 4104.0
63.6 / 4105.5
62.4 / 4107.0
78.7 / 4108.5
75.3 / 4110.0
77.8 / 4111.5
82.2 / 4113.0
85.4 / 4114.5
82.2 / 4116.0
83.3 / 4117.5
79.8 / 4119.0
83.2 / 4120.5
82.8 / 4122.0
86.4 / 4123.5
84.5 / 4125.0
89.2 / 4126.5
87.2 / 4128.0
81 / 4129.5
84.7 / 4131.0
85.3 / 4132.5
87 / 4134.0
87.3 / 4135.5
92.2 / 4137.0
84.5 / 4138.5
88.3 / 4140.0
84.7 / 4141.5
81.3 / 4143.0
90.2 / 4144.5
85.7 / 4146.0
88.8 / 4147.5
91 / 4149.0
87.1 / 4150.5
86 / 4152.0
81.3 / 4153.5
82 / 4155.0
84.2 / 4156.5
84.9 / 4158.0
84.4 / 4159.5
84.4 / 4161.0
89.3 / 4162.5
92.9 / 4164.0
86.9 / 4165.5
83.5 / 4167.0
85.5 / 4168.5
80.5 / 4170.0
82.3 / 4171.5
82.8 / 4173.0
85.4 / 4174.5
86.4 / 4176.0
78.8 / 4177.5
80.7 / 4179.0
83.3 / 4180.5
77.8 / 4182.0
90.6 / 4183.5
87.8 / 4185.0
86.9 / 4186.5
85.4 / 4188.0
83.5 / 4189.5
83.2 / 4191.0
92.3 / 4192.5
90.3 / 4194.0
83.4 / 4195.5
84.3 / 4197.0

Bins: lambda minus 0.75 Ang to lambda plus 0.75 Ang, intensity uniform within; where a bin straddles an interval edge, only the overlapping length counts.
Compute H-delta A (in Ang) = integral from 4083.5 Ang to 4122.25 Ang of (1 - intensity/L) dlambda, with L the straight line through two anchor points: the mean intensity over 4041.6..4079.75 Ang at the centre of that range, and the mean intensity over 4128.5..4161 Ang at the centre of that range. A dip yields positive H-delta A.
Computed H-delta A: 4.4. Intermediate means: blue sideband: 90.7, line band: 78.1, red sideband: 85.8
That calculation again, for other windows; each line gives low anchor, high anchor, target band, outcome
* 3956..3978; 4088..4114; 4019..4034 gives -3.8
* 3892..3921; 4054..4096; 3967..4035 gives 1.8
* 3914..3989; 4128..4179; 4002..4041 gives -3.6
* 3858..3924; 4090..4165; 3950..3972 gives 2.2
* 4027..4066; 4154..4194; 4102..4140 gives 2.7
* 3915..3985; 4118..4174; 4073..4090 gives -0.4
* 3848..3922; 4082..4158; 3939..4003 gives 2.5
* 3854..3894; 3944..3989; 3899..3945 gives -3.4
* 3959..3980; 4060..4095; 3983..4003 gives -4.6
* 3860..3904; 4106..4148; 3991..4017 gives -2.2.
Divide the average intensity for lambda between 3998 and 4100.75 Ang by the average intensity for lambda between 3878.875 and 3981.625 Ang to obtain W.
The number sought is 1.1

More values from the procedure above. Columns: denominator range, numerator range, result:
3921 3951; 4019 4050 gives 1.03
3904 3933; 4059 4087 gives 0.97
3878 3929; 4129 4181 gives 1.00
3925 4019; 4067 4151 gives 0.98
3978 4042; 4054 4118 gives 0.92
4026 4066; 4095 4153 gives 0.89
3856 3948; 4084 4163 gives 0.93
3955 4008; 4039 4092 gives 1.11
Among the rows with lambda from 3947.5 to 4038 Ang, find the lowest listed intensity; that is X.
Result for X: 50.4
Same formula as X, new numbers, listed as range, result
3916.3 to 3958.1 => 62.4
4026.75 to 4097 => 66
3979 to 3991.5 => 79.3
